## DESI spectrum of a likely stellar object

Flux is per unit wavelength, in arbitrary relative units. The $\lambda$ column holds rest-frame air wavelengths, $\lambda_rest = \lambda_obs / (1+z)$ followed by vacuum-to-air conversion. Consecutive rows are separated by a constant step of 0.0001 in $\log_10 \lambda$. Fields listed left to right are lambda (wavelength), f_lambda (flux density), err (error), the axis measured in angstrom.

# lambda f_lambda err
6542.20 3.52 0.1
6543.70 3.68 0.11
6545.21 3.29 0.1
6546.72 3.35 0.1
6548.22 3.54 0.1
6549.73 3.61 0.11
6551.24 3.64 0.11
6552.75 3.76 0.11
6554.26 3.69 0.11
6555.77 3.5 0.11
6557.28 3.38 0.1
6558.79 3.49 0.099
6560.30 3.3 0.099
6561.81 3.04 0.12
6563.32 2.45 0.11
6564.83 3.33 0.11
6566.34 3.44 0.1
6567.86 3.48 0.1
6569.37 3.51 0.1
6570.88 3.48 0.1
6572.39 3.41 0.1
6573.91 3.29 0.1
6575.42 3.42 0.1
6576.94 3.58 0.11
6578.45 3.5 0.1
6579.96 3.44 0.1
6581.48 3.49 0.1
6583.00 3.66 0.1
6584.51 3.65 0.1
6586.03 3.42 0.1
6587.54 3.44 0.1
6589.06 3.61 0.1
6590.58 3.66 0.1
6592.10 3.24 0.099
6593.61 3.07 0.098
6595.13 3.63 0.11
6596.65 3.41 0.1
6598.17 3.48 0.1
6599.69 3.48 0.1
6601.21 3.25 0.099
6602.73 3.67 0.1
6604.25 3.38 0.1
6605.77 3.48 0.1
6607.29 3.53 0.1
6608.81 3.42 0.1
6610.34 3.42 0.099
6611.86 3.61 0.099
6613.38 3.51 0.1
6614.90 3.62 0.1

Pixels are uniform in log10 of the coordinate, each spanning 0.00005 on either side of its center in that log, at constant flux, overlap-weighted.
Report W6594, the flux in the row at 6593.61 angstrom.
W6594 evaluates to 3.07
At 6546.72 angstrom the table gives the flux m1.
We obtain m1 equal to 3.35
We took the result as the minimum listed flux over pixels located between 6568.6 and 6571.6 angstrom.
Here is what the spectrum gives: 3.48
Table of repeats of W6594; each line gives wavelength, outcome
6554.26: 3.69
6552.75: 3.76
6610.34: 3.42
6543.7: 3.68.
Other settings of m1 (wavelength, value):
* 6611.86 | 3.61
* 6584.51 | 3.65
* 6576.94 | 3.58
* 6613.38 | 3.51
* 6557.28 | 3.38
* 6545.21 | 3.29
